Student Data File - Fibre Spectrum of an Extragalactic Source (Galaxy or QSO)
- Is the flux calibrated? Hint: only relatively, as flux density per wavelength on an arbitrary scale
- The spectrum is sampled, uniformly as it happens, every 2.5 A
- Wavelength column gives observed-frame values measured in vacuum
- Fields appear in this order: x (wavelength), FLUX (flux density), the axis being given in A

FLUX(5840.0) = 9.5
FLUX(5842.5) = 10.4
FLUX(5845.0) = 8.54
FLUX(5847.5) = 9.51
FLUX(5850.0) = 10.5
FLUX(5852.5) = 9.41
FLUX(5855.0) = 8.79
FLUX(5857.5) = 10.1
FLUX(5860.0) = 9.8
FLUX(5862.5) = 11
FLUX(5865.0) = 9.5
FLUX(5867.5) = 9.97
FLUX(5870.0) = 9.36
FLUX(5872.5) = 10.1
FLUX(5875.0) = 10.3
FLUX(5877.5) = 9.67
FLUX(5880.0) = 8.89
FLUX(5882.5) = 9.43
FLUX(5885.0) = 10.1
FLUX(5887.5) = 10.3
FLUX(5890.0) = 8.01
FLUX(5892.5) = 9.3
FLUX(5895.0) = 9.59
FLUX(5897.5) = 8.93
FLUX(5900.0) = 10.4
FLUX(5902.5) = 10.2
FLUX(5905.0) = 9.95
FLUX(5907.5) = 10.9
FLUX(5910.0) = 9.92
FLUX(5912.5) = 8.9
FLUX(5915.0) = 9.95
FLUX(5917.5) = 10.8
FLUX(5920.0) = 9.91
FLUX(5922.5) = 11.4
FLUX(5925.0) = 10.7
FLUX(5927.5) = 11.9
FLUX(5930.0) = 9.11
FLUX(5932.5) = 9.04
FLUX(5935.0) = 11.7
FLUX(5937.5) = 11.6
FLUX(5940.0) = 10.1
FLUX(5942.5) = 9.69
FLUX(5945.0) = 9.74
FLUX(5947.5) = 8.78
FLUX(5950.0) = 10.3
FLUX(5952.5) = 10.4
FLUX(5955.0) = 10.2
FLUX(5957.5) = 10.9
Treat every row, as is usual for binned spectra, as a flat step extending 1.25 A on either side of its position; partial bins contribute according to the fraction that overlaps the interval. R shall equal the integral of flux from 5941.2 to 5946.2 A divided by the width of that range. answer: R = 9.72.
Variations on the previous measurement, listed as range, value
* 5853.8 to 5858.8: 9.46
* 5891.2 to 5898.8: 9.27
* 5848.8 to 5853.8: 9.94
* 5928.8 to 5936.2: 9.94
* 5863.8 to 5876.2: 9.85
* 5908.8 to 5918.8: 9.89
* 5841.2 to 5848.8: 9.49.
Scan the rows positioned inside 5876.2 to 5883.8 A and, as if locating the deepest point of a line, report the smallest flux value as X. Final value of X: 8.89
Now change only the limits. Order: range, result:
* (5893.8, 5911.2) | 8.93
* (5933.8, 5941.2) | 10.1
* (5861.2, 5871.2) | 9.36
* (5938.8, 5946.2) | 9.69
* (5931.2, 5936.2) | 9.04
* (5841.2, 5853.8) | 8.54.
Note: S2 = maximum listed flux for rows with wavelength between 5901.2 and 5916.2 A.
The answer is 10.9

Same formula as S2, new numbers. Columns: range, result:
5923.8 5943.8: 11.9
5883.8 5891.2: 10.3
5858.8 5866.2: 11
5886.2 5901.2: 10.4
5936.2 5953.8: 11.6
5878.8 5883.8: 9.43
